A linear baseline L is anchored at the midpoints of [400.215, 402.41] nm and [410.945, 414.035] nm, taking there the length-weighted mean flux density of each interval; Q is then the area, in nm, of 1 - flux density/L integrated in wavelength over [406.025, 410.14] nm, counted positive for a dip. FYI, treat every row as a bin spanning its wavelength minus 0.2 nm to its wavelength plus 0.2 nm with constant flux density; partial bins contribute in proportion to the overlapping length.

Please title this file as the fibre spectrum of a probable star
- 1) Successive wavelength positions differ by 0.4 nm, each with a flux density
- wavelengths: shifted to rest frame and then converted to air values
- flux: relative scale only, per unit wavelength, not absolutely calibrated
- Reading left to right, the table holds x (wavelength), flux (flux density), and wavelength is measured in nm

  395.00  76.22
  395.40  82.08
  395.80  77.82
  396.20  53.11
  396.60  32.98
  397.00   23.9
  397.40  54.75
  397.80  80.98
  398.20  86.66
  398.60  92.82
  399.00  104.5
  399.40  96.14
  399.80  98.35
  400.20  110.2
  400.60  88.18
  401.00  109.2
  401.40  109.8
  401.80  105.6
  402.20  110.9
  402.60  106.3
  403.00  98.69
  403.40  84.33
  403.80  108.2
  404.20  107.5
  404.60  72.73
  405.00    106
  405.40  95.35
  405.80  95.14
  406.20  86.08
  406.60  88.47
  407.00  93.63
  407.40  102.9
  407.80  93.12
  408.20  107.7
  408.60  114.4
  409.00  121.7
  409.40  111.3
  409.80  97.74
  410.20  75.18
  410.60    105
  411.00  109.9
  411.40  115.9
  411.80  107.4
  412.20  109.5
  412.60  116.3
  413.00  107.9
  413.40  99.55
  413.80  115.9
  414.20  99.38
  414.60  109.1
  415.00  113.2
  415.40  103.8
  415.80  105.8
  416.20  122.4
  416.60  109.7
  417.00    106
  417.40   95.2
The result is 0.28 nm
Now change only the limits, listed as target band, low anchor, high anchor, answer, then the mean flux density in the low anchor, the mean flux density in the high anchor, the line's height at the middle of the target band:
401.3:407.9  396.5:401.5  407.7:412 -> -0.198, 84.2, 106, 95.3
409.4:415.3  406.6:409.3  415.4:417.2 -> 0.084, 105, 110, 108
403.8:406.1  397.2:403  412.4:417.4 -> 0.104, 96.8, 109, 101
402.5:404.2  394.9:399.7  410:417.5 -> -0.298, 72.3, 107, 85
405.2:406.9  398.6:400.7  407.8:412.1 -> 0.199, 99.4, 106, 104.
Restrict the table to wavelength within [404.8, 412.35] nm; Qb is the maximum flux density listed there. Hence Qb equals 121.7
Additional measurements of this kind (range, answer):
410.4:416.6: 122.4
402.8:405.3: 108.2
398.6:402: 110.2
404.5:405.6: 106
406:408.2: 107.7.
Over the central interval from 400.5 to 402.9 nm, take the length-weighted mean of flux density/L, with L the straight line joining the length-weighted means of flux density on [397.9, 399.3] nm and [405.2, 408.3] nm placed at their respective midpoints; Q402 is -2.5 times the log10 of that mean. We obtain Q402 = -0.122 mag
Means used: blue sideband 93.8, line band 105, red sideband 94.9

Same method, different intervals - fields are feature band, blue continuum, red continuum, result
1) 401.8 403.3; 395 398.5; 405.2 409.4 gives -0.24 mag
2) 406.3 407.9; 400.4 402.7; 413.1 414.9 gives 0.13 mag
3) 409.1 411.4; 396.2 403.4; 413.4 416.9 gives 0.00 mag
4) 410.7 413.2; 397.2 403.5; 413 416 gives -0.06 mag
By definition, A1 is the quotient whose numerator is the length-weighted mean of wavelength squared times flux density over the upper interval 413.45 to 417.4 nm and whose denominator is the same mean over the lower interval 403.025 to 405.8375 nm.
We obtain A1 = 1.19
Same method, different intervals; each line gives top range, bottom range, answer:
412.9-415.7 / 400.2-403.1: 1.09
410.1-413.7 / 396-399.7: 1.62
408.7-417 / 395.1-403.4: 1.34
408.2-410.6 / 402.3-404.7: 1.10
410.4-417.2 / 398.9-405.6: 1.15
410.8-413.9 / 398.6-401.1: 1.17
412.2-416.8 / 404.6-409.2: 1.14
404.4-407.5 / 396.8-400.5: 1.15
